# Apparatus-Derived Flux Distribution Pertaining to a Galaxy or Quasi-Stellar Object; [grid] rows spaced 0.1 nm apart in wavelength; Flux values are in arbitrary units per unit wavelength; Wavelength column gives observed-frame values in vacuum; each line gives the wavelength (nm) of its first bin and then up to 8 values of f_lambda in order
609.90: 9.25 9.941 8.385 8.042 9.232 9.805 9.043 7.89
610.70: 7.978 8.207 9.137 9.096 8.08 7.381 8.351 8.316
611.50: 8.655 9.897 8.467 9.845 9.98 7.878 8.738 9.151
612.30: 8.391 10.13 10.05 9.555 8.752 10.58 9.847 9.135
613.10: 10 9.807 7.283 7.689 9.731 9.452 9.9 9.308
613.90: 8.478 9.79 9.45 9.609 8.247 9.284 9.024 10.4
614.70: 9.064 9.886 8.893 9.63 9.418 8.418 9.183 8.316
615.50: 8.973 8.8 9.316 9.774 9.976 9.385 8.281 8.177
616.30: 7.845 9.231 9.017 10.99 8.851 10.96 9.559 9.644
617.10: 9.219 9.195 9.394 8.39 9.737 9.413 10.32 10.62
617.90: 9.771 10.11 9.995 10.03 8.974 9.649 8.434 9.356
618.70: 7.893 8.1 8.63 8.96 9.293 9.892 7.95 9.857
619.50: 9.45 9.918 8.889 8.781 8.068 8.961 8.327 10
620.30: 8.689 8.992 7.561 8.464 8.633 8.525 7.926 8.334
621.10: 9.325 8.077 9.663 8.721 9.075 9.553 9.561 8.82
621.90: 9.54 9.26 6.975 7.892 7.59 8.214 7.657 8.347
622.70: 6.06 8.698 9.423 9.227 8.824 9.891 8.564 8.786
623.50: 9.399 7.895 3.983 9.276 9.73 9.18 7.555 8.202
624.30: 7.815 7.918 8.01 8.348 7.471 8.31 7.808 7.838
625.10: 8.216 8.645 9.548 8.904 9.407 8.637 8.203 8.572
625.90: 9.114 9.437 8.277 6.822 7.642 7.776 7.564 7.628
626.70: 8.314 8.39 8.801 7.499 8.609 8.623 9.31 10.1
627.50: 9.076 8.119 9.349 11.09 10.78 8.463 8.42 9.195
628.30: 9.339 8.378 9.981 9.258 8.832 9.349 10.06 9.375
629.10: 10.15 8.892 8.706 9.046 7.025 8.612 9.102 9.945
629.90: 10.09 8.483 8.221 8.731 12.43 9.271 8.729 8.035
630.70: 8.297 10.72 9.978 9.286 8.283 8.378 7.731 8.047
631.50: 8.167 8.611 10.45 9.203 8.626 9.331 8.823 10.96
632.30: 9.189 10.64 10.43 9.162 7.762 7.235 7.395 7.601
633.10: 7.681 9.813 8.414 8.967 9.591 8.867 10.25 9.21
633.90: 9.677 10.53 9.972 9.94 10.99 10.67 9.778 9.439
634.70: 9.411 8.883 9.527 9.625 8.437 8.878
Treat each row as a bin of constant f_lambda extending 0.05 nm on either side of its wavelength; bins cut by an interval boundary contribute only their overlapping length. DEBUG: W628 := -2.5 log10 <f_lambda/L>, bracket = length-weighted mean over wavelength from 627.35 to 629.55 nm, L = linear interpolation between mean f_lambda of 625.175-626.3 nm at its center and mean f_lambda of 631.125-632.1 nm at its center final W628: -0.067 mag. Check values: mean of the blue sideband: 8.64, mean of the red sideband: 8.72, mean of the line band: 9.23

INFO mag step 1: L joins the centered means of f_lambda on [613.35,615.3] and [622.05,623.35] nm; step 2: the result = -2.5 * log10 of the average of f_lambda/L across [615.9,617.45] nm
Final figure -0.032 mag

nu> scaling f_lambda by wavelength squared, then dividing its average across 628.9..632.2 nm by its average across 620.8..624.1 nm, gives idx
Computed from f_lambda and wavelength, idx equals 1.1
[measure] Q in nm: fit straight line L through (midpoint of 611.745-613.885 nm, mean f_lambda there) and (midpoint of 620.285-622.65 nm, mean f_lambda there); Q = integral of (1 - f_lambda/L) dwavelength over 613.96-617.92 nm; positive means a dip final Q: -0.14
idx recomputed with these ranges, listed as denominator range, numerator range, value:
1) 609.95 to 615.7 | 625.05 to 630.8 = 1.03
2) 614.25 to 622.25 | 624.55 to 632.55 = 1.01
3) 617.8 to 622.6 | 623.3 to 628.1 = 0.97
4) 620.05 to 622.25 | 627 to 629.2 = 1.09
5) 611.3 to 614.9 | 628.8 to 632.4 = 1.05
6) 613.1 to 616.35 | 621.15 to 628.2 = 0.97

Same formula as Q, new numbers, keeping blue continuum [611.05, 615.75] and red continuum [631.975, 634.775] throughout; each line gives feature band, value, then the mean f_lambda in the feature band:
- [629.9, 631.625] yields 0.07 nm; 8.94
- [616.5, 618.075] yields -0.10 nm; 9.73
